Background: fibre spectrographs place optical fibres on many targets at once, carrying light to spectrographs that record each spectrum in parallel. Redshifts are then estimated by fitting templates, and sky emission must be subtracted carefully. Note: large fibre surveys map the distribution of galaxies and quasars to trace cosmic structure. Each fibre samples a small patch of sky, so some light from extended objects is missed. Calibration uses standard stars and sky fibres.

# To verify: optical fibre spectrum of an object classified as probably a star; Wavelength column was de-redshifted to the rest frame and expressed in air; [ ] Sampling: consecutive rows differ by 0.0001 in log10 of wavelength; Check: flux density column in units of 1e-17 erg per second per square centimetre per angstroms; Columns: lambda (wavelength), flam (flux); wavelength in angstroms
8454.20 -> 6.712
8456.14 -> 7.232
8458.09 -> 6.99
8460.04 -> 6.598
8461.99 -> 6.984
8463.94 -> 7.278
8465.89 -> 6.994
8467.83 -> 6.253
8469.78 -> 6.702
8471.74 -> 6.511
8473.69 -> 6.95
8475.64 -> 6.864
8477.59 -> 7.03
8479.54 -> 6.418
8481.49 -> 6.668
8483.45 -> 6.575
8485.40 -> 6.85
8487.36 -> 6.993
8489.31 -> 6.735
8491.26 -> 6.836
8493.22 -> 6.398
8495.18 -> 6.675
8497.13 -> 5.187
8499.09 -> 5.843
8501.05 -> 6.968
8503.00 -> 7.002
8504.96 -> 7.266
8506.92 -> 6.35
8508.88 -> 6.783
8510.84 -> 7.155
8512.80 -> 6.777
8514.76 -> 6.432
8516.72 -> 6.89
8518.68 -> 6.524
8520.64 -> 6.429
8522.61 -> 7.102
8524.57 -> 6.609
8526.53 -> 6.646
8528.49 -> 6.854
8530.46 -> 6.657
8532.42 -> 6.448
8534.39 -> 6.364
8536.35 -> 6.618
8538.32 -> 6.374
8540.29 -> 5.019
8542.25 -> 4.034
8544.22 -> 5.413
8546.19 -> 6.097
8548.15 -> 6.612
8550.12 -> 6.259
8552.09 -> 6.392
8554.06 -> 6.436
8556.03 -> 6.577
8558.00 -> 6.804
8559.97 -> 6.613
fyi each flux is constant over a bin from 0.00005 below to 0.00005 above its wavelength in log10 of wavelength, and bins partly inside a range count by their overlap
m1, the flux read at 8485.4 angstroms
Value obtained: 6.85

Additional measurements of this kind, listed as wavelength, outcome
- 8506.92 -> 6.35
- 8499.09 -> 5.843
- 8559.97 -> 6.613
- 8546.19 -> 6.097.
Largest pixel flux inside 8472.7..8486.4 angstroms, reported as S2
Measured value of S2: 7.03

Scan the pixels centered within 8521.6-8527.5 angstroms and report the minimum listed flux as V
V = 6.609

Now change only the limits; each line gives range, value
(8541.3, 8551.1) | 4.034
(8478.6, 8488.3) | 6.418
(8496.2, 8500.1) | 5.187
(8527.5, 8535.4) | 6.364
